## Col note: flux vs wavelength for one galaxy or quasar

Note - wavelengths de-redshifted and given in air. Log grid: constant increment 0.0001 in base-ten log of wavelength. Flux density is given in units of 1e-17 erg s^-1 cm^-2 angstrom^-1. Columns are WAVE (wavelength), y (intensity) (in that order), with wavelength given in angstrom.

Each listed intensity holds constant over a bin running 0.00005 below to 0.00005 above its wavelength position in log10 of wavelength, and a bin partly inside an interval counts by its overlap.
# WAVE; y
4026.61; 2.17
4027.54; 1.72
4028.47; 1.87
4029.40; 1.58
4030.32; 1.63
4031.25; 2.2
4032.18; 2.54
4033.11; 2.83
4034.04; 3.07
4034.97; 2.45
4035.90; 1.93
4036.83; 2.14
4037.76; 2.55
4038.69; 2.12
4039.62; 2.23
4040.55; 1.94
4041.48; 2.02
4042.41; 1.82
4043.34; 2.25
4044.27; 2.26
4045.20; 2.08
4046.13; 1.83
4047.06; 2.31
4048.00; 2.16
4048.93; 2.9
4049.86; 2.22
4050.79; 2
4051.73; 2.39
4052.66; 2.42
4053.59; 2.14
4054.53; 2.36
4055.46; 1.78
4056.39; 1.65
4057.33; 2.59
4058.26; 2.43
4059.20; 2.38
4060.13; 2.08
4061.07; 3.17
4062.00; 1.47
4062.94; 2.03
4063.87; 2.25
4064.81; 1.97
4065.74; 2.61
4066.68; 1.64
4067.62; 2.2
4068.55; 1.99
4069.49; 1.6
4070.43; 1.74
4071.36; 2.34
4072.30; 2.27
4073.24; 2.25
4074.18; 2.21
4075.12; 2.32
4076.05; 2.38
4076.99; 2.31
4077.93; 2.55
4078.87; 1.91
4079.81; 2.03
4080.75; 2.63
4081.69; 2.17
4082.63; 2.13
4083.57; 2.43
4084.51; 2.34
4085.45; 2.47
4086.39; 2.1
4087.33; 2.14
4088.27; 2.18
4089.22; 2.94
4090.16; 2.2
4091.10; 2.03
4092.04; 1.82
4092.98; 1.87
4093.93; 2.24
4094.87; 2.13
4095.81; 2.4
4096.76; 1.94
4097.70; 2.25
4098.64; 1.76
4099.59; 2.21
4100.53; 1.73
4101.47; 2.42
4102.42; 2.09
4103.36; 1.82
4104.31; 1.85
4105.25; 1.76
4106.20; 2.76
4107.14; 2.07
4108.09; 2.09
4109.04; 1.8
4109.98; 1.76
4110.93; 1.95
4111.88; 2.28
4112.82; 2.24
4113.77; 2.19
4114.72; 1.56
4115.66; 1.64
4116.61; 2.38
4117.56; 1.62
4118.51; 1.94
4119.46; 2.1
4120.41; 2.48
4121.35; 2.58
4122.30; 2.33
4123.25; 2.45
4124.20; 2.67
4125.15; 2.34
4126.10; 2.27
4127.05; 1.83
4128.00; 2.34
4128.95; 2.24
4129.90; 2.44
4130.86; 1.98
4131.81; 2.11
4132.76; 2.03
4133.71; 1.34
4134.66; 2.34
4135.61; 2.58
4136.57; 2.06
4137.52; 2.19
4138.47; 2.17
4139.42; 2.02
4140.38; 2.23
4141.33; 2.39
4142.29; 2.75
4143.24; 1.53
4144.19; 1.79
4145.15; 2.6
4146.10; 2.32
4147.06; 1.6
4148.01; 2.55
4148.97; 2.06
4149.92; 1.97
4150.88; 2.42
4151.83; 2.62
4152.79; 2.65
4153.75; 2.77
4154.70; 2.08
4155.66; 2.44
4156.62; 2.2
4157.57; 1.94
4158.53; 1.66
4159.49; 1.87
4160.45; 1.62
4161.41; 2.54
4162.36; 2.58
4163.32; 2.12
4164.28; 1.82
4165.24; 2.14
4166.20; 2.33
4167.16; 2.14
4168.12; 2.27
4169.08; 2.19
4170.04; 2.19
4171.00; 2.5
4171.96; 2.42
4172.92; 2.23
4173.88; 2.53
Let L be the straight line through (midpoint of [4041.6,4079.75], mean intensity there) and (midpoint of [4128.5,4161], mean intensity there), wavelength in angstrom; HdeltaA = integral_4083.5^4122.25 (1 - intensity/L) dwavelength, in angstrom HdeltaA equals 1.1 angstrom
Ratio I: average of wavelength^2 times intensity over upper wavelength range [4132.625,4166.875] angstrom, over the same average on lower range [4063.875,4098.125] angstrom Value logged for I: 1.0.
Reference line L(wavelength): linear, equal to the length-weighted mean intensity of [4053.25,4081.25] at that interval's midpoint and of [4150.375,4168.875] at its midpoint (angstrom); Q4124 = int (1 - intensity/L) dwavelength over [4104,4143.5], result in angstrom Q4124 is 1.1 angstrom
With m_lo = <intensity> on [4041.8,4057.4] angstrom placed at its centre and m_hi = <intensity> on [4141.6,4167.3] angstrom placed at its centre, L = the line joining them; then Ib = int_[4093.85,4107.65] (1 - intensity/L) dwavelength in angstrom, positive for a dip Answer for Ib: 0.58 angstrom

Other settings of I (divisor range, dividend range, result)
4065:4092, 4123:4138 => 1.02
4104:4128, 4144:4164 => 1.06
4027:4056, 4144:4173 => 1.08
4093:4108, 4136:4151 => 1.06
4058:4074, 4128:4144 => 1.04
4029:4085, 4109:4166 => 1.02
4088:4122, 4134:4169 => 1.08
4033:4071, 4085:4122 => 0.98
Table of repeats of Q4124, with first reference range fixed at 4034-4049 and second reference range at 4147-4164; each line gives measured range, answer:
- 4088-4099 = 0.3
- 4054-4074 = 0.6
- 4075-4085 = -0.4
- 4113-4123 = 0.5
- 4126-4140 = 0.5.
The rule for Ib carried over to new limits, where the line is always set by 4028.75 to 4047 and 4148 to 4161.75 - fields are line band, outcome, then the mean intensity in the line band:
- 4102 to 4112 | 0.9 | 2.01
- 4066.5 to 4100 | 0.3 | 2.17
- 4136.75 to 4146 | 0.1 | 2.19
